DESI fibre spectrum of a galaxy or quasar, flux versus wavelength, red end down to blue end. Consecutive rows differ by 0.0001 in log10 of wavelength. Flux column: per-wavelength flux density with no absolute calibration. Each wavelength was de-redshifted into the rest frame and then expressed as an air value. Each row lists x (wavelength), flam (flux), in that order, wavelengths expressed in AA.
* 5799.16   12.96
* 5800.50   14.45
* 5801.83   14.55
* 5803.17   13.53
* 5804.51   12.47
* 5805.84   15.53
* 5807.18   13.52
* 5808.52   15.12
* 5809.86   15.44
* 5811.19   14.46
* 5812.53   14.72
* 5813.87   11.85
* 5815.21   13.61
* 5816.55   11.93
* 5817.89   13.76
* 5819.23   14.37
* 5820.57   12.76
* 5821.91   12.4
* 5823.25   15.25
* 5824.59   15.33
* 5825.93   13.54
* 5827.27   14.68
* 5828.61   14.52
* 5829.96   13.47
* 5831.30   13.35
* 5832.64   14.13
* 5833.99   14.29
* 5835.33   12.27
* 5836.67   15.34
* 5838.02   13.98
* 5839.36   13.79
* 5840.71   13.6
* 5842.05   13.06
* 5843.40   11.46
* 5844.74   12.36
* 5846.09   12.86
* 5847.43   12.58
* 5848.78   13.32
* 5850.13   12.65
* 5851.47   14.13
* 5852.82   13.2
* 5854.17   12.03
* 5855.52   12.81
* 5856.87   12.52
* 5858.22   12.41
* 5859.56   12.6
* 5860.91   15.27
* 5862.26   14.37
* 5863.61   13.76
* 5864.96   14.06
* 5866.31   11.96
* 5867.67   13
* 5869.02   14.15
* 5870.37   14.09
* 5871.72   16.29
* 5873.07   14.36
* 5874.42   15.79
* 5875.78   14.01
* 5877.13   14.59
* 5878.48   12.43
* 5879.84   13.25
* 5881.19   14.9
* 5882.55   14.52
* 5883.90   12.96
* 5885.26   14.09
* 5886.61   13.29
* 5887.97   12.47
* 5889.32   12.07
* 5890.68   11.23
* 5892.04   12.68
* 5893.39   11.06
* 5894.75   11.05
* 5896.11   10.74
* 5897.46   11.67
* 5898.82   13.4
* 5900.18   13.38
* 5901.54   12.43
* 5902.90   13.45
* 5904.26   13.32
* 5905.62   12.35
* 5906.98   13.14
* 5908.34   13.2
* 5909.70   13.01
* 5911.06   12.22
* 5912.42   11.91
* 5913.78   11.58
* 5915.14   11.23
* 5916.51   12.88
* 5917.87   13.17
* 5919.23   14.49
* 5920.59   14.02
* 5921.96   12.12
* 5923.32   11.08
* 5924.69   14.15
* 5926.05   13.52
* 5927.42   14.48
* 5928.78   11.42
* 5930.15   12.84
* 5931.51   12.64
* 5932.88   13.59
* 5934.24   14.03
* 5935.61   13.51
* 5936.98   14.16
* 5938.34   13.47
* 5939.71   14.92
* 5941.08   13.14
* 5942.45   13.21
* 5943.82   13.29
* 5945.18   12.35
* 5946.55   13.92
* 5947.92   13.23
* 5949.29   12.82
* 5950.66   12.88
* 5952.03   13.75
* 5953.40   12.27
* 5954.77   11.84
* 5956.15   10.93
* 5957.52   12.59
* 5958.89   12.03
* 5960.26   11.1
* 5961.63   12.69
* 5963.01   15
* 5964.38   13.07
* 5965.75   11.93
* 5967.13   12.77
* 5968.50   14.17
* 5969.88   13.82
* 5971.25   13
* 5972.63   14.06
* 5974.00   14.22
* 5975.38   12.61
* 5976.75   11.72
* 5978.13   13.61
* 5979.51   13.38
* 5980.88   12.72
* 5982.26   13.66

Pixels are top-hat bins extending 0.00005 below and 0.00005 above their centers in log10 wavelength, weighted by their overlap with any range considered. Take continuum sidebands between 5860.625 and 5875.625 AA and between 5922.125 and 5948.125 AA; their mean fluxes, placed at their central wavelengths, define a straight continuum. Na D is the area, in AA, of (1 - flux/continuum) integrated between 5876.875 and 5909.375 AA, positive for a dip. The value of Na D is 2.6 AA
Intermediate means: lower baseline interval 14.2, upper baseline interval 13.3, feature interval 12.8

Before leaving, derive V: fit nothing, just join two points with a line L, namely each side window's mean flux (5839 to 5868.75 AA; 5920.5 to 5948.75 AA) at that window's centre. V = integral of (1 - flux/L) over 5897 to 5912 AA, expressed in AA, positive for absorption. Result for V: 0.4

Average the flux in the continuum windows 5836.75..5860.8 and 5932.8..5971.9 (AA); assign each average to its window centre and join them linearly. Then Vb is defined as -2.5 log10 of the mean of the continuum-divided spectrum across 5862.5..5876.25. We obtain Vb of -0.09 mag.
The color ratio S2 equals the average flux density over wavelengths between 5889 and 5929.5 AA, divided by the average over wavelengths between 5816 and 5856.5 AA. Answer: 0.9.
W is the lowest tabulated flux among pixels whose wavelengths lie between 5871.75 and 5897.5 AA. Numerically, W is 10.74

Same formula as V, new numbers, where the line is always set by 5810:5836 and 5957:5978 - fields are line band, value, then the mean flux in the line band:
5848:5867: 0.5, 13.2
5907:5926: 0.8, 12.7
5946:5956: 0.2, 12.8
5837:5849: 0.5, 13.1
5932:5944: -0.5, 13.7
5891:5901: 1.0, 12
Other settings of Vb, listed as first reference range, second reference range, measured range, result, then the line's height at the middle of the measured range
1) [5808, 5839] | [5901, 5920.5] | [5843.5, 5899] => 0.01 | 13.3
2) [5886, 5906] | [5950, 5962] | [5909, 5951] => -0.07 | 12.3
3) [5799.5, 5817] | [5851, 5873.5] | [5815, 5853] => 0.02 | 13.8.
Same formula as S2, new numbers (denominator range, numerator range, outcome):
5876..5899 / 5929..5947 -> 1.05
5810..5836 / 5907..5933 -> 0.93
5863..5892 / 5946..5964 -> 0.93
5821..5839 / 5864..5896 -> 0.95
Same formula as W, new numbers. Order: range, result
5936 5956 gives 11.84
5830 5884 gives 11.46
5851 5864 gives 12.03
